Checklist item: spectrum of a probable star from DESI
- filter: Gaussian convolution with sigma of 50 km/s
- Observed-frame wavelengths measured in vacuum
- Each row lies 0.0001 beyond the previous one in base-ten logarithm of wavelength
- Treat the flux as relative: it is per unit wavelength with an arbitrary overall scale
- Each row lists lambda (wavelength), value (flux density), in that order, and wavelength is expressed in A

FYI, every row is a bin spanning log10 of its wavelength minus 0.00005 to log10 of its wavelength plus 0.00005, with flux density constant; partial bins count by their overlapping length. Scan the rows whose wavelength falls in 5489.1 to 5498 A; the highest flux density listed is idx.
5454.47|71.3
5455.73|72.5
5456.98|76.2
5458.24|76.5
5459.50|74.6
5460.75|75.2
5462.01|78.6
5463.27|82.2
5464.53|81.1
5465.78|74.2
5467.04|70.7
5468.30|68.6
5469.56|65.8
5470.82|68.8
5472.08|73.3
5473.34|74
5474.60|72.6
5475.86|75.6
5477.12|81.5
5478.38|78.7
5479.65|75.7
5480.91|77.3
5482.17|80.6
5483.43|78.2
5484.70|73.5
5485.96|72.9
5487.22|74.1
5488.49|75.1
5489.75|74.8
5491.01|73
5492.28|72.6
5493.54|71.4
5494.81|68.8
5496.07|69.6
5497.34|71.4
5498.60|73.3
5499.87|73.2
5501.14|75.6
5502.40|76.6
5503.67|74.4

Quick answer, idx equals 74.8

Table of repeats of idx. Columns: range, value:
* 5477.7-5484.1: 80.6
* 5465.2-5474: 74.2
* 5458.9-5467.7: 82.2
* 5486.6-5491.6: 75.1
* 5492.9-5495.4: 71.4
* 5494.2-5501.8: 75.6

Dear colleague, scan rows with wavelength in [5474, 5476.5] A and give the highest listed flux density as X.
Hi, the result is 75.6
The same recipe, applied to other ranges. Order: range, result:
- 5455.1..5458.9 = 76.5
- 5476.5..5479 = 81.5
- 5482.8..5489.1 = 78.2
